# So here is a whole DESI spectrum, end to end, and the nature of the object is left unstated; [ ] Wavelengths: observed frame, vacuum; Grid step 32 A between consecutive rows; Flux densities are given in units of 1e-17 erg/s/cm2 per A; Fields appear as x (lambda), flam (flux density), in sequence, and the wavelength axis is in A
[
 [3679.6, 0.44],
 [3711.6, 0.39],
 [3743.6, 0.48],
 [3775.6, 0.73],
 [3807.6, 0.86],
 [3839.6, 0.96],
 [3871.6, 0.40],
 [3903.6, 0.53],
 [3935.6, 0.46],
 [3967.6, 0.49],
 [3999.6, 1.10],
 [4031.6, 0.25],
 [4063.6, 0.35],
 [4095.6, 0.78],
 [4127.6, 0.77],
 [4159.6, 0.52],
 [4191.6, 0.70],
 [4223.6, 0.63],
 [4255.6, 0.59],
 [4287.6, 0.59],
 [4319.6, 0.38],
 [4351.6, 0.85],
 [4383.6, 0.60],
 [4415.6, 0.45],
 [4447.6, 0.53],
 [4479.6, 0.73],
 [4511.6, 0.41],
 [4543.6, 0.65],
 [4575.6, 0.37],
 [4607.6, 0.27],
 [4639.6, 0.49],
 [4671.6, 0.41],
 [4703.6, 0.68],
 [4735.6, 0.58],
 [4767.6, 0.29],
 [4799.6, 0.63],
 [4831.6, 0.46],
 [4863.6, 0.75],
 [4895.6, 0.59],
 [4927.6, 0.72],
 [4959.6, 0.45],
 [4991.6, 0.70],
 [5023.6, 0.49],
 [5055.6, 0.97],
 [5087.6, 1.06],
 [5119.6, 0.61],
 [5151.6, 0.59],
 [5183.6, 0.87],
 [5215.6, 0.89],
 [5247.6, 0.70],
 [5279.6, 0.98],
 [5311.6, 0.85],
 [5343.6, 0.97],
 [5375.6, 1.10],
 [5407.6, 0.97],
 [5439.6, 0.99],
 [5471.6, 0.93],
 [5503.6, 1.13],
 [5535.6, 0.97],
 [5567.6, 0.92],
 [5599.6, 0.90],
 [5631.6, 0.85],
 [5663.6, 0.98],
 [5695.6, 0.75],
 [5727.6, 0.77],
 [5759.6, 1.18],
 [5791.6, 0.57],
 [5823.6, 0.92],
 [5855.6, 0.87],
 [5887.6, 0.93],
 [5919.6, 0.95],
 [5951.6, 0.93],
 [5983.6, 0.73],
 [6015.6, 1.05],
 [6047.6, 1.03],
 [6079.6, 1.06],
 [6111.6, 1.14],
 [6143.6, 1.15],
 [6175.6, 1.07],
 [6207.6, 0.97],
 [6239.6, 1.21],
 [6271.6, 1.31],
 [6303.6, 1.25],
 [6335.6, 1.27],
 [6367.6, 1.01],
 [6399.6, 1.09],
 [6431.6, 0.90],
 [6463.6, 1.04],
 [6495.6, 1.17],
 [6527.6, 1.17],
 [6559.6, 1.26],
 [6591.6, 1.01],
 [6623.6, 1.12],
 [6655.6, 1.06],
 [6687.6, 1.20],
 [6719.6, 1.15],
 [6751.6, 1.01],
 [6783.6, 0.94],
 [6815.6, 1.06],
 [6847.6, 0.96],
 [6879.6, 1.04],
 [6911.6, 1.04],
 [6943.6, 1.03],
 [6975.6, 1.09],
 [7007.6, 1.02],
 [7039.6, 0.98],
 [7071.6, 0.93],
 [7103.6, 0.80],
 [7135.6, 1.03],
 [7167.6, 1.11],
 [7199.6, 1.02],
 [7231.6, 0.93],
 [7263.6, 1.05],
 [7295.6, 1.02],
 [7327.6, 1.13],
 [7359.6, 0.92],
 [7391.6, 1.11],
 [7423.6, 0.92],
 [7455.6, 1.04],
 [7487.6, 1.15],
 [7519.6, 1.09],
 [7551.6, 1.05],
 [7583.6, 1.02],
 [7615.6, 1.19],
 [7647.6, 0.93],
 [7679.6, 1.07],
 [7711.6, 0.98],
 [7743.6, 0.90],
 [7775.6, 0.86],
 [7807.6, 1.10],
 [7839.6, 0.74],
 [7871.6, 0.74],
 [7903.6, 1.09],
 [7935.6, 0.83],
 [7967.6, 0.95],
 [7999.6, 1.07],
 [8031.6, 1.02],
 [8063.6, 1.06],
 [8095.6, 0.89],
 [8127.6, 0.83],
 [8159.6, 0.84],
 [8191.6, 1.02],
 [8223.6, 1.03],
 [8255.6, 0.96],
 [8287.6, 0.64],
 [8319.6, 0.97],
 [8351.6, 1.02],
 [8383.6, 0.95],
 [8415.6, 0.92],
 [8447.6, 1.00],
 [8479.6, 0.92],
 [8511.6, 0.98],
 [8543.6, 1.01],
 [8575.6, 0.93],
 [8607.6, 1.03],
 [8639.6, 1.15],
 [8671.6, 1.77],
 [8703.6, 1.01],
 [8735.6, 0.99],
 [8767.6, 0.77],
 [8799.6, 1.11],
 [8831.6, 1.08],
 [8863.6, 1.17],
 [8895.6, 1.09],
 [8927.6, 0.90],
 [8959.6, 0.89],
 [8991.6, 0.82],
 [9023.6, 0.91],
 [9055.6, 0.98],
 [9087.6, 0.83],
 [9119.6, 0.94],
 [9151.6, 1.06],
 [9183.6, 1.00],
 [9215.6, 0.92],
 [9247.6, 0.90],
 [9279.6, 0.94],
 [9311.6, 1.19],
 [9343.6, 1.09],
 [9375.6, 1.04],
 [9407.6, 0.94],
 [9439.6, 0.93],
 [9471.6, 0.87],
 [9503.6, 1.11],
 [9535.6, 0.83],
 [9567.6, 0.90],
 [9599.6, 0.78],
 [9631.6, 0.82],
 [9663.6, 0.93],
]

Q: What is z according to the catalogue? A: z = 0.319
